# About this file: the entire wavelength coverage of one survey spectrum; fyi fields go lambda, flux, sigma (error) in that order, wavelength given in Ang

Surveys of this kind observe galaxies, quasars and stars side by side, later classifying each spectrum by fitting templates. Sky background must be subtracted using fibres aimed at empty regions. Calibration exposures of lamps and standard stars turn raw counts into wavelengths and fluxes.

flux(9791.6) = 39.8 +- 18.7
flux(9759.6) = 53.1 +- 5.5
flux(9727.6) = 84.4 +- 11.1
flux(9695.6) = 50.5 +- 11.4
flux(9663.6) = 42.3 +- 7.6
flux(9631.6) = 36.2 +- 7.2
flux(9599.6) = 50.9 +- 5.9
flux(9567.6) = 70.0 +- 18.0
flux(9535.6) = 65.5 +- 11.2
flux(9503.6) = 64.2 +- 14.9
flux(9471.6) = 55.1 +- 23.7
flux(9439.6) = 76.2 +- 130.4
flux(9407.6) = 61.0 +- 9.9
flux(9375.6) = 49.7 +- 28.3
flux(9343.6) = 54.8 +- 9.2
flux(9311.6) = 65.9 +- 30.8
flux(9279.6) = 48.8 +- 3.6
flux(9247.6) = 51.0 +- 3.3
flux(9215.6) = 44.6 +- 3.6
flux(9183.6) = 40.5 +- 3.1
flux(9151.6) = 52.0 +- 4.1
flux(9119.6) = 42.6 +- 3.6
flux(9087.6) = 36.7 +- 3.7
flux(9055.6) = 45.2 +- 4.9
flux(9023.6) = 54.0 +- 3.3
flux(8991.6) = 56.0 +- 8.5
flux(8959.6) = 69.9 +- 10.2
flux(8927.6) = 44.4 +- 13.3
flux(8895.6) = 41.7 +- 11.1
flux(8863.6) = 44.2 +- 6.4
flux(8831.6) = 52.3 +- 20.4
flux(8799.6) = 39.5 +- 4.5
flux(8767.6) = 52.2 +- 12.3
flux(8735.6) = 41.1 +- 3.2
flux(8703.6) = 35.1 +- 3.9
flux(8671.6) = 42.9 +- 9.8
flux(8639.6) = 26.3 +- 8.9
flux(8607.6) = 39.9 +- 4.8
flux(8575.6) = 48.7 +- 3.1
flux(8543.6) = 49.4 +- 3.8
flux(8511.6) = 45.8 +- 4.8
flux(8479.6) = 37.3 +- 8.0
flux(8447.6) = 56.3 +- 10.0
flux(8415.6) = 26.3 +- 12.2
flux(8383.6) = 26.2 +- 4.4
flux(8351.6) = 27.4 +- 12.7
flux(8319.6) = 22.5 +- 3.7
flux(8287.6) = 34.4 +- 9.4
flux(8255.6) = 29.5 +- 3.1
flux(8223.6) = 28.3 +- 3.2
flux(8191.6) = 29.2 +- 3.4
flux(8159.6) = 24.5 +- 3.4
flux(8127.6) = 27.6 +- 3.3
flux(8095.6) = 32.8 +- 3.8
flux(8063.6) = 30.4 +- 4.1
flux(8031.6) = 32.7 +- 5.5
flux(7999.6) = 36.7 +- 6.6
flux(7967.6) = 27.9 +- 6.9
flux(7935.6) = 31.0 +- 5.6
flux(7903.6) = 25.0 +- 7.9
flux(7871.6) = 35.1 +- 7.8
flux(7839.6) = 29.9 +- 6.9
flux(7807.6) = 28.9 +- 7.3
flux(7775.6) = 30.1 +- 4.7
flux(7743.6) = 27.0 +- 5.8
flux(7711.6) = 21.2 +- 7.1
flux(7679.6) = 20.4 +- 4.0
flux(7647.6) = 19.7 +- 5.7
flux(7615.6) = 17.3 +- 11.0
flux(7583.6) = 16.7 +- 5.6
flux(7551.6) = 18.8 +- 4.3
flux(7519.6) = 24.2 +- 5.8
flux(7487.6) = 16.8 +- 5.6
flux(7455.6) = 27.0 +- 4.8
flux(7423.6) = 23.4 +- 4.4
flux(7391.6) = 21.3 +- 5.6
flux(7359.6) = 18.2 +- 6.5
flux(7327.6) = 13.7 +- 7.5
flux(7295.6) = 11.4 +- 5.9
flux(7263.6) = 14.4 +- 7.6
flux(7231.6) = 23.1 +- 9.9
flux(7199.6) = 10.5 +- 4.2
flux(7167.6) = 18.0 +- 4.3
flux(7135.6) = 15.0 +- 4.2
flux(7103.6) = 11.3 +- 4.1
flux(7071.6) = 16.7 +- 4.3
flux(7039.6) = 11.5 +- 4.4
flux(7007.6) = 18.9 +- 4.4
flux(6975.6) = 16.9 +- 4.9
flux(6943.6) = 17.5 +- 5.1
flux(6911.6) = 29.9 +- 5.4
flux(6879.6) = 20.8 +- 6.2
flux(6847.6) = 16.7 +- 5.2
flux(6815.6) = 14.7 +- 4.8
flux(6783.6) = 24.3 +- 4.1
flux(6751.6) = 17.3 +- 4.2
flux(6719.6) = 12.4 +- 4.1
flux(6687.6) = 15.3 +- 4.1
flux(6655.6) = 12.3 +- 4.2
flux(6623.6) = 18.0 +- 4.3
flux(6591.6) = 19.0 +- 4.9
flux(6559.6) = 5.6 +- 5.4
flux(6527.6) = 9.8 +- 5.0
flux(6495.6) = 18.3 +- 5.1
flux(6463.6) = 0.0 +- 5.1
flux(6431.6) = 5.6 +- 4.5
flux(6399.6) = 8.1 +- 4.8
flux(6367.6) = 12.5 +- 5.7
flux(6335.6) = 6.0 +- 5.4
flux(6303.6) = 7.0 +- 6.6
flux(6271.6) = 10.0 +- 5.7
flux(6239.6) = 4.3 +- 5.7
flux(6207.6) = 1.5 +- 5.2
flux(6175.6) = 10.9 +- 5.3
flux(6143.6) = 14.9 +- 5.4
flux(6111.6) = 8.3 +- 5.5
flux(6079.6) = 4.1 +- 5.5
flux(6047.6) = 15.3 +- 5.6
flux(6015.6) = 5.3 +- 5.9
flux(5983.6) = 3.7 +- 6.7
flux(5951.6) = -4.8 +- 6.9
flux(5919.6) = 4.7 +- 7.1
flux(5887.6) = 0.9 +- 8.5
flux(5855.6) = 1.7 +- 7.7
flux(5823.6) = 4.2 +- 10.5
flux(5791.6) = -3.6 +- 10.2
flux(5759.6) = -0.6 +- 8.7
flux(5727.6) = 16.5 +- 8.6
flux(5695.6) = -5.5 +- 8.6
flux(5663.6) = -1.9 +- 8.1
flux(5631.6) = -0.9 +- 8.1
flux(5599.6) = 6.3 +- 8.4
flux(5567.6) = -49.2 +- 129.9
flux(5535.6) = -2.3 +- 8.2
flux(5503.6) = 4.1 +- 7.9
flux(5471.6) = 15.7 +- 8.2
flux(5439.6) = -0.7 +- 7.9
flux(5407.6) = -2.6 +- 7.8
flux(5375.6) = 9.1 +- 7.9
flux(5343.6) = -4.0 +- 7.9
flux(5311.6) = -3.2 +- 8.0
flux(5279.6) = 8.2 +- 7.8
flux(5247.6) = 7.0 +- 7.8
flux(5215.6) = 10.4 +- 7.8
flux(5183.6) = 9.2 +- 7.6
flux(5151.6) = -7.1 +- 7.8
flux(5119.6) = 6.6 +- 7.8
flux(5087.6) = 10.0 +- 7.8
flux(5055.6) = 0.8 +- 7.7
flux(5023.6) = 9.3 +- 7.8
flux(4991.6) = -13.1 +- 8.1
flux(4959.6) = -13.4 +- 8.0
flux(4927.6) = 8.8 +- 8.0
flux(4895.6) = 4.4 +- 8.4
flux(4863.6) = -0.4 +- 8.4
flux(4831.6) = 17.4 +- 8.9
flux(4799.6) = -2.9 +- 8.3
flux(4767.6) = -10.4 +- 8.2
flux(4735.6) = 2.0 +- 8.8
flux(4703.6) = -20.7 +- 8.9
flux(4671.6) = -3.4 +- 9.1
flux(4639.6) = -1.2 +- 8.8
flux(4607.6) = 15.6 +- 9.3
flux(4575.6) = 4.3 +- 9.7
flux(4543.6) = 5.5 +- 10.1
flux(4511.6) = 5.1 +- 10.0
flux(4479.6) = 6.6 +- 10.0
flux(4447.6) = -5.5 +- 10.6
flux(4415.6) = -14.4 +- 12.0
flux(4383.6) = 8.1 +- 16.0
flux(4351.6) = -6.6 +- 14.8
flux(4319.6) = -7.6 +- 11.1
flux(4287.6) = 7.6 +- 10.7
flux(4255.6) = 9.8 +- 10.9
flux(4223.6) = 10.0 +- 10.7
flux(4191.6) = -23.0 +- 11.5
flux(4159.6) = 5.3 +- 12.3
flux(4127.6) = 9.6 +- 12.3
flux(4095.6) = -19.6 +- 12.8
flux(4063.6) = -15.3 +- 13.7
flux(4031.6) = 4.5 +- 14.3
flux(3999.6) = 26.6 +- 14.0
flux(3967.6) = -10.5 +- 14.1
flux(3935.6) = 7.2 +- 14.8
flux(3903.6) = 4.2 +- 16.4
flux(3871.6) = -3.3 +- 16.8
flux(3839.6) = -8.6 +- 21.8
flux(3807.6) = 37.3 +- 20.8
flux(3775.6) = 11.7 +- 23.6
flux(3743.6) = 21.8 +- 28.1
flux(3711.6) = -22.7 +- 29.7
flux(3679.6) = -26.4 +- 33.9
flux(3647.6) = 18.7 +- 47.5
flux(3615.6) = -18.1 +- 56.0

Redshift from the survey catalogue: 1.12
